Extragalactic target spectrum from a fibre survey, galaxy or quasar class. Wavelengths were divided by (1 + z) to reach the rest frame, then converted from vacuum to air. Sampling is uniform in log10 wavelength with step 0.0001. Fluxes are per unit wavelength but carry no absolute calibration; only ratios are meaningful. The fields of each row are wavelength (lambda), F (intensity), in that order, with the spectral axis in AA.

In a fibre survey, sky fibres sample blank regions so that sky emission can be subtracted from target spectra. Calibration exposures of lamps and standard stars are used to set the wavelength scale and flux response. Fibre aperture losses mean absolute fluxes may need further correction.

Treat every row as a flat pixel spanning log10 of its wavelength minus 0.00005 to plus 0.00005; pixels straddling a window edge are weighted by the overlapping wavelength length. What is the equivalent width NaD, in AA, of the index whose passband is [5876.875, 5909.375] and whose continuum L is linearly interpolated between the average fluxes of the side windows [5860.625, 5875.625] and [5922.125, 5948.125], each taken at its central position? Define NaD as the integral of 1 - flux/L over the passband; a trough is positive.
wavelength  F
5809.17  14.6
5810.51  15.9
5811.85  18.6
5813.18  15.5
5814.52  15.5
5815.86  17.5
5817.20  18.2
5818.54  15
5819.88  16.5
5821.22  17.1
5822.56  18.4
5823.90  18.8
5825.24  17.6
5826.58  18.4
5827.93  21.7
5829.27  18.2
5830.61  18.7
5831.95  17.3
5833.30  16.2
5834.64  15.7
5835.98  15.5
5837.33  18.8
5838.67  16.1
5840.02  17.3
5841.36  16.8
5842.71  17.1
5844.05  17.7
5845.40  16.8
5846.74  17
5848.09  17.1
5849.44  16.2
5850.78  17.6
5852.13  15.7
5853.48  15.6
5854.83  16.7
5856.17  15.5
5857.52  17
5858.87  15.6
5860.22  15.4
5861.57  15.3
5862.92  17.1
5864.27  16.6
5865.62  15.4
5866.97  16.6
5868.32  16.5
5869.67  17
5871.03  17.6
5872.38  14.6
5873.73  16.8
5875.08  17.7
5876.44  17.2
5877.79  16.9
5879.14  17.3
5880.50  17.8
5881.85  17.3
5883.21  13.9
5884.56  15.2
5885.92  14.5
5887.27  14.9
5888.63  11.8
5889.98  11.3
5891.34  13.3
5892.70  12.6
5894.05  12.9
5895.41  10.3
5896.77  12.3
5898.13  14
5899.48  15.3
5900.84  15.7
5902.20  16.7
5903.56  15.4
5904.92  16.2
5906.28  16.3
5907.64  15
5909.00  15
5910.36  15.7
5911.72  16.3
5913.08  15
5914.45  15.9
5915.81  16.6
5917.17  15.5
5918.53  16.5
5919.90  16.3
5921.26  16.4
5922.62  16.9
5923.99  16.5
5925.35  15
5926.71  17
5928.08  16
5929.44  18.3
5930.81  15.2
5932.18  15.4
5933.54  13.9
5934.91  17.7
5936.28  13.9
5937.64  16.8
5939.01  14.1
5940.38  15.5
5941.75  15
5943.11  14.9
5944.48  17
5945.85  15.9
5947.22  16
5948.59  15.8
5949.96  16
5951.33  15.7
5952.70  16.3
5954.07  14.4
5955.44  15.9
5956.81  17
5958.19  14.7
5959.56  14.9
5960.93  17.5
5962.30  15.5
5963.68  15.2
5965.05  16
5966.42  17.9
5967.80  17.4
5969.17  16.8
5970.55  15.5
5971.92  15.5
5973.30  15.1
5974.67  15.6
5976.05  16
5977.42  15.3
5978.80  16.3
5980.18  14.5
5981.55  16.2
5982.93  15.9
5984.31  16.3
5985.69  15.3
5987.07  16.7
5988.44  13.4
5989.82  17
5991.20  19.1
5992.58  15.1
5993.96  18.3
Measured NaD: 3.09 AA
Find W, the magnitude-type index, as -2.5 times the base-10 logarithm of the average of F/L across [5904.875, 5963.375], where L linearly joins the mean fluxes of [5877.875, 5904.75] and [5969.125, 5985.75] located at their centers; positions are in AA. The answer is -0.06 mag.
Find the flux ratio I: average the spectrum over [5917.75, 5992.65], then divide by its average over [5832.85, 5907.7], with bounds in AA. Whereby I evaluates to 1.01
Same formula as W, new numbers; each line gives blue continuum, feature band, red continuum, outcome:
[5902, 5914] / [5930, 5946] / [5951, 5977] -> 0.03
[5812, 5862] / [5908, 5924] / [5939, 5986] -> 0.02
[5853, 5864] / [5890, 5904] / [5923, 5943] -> 0.16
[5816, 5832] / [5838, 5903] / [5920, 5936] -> 0.10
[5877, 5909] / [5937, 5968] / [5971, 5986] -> -0.04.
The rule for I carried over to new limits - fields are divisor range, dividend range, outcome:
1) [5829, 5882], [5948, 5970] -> 0.96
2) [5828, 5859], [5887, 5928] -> 0.89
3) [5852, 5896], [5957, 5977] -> 1.03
